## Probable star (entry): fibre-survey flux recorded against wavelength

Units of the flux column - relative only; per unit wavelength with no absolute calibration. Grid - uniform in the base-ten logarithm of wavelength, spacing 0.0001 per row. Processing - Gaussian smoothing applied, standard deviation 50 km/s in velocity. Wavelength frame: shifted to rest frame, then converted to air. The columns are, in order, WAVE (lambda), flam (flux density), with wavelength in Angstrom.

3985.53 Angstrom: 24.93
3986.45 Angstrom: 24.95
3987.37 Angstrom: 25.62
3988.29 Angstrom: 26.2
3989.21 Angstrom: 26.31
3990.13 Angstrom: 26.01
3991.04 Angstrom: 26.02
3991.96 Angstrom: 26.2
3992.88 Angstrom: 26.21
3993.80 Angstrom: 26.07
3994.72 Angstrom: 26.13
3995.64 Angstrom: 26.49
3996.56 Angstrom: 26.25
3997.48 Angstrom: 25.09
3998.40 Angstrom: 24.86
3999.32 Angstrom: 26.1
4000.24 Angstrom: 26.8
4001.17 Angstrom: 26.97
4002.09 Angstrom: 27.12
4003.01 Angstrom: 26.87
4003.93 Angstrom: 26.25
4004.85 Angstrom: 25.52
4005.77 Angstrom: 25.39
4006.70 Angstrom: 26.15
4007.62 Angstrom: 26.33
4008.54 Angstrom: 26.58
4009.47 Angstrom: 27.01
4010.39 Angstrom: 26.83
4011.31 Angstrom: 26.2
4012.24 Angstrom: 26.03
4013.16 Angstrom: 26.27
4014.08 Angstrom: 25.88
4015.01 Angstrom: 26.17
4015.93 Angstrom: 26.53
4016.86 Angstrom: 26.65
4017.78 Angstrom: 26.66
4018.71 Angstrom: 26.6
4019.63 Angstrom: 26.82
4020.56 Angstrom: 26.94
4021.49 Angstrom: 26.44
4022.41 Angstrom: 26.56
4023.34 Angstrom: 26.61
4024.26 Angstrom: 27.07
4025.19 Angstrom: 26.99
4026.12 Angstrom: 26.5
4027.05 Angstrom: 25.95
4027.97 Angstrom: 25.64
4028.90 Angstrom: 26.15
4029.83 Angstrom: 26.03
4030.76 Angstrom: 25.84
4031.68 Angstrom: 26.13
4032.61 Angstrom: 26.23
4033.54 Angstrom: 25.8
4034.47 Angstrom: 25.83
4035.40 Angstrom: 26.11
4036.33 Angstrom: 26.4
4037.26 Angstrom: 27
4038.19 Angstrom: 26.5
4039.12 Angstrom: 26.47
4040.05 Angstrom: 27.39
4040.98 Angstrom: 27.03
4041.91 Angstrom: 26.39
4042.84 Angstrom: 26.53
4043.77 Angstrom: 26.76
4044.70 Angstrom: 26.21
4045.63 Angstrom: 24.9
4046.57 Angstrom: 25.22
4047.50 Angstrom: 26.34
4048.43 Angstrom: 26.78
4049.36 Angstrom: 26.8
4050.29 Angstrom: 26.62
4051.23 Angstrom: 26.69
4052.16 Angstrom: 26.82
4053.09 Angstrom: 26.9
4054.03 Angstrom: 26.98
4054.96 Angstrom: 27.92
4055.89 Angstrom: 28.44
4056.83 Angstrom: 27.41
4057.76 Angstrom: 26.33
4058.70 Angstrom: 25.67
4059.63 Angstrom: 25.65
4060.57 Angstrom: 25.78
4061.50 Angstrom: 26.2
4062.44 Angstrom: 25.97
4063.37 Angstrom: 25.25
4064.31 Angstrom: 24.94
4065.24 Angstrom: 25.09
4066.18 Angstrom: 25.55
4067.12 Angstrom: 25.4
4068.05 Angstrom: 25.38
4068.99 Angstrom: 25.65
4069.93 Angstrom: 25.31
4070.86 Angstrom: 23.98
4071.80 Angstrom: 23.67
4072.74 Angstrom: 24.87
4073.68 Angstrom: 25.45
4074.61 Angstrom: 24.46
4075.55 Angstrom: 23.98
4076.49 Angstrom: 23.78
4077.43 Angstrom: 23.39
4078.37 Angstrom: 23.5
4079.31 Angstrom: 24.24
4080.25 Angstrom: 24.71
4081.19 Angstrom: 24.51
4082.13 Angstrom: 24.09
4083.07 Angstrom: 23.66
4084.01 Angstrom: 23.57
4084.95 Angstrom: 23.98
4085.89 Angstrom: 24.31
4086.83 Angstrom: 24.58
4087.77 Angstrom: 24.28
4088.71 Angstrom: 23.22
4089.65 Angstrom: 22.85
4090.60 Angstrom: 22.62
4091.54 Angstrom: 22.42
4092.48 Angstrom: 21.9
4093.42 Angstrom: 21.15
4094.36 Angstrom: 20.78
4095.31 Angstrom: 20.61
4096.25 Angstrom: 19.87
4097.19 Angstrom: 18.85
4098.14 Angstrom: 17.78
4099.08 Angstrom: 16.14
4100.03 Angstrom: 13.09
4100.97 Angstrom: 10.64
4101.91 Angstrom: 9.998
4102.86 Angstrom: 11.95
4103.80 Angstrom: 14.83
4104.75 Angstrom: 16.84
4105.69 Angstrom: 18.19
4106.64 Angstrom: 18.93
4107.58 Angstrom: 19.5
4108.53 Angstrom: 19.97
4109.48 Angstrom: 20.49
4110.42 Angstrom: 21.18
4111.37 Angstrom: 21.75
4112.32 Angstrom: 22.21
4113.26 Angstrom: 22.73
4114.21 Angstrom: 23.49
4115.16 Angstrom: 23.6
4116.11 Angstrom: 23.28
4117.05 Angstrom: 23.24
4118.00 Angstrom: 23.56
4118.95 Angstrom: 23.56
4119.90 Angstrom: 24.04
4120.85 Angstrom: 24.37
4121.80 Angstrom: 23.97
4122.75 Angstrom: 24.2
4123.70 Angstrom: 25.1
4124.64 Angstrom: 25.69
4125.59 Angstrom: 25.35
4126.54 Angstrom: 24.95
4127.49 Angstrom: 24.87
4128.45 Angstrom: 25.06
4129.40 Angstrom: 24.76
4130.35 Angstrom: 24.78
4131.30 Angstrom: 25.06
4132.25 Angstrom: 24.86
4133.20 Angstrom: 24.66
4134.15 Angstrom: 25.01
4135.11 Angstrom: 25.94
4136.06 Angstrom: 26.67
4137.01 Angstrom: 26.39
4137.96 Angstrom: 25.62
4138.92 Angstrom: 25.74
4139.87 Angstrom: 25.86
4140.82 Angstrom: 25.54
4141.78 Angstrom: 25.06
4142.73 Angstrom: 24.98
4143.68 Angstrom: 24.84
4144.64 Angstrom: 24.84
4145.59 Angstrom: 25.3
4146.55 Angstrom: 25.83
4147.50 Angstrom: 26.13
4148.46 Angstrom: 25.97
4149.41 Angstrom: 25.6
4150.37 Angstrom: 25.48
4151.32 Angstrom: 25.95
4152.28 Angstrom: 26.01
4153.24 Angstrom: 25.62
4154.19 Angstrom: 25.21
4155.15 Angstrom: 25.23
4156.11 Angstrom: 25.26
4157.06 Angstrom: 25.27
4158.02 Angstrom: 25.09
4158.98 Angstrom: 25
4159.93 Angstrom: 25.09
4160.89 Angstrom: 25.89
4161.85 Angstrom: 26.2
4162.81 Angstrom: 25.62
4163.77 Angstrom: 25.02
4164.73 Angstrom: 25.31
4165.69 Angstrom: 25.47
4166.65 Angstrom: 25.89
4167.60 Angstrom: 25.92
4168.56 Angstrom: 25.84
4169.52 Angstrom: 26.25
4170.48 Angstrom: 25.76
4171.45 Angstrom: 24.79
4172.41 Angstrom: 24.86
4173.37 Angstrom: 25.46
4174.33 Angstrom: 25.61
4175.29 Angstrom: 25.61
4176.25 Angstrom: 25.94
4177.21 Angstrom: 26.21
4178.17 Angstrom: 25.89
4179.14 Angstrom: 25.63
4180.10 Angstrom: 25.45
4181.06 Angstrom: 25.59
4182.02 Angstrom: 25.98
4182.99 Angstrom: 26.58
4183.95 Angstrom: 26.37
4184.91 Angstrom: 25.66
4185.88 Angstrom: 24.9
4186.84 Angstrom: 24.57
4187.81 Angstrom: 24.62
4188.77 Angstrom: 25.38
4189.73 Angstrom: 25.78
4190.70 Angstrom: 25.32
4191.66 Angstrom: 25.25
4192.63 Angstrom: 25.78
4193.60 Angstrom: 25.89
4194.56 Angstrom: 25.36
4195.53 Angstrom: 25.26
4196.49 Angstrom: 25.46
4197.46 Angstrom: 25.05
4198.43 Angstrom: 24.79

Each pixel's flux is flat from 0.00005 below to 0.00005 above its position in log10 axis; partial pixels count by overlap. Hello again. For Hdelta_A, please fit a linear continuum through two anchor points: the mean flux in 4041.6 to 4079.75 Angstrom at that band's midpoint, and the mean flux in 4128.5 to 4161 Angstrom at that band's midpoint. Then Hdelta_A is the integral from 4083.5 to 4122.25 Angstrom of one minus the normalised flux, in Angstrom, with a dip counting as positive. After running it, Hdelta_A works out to 7.5 Angstrom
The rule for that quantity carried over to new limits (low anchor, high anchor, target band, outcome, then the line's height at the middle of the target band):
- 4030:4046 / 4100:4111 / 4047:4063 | -1.9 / 23.9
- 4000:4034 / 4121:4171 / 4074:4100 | 3.5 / 25.8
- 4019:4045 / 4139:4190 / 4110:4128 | 1.5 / 25.8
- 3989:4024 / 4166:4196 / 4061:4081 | 1.0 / 26.1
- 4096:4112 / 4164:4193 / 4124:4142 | -4.4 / 20.4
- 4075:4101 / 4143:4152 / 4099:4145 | 3.1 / 24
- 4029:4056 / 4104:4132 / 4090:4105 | 4.0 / 23.8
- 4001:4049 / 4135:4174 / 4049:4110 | 7.6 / 26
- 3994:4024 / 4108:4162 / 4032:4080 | -0.2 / 25.7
